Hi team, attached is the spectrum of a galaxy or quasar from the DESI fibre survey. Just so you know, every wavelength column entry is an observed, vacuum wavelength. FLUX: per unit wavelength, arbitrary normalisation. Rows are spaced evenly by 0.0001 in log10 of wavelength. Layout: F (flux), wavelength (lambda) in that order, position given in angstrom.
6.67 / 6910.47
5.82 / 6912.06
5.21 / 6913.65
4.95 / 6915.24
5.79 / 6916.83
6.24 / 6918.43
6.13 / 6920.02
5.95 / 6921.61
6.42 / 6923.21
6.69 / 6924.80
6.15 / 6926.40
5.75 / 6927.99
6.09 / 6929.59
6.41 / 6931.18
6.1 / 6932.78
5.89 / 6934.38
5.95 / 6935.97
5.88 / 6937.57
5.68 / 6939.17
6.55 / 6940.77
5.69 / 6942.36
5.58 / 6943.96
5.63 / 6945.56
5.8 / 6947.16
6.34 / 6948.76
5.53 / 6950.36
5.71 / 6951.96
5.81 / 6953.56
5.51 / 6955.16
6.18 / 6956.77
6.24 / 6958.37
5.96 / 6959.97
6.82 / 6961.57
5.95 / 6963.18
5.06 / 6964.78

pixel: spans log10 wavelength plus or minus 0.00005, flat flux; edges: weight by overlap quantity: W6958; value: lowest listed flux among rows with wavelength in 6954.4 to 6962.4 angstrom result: 5.51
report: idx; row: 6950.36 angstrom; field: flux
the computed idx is 5.53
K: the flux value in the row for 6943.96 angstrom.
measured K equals 5.58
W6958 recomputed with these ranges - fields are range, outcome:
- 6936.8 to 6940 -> 5.68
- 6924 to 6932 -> 5.75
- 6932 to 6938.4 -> 5.88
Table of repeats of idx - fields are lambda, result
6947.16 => 5.8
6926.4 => 6.15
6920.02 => 6.13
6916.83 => 5.79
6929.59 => 6.09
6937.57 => 5.88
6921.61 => 5.95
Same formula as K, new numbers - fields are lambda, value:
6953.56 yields 5.81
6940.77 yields 6.55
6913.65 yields 5.21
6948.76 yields 6.34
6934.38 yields 5.89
